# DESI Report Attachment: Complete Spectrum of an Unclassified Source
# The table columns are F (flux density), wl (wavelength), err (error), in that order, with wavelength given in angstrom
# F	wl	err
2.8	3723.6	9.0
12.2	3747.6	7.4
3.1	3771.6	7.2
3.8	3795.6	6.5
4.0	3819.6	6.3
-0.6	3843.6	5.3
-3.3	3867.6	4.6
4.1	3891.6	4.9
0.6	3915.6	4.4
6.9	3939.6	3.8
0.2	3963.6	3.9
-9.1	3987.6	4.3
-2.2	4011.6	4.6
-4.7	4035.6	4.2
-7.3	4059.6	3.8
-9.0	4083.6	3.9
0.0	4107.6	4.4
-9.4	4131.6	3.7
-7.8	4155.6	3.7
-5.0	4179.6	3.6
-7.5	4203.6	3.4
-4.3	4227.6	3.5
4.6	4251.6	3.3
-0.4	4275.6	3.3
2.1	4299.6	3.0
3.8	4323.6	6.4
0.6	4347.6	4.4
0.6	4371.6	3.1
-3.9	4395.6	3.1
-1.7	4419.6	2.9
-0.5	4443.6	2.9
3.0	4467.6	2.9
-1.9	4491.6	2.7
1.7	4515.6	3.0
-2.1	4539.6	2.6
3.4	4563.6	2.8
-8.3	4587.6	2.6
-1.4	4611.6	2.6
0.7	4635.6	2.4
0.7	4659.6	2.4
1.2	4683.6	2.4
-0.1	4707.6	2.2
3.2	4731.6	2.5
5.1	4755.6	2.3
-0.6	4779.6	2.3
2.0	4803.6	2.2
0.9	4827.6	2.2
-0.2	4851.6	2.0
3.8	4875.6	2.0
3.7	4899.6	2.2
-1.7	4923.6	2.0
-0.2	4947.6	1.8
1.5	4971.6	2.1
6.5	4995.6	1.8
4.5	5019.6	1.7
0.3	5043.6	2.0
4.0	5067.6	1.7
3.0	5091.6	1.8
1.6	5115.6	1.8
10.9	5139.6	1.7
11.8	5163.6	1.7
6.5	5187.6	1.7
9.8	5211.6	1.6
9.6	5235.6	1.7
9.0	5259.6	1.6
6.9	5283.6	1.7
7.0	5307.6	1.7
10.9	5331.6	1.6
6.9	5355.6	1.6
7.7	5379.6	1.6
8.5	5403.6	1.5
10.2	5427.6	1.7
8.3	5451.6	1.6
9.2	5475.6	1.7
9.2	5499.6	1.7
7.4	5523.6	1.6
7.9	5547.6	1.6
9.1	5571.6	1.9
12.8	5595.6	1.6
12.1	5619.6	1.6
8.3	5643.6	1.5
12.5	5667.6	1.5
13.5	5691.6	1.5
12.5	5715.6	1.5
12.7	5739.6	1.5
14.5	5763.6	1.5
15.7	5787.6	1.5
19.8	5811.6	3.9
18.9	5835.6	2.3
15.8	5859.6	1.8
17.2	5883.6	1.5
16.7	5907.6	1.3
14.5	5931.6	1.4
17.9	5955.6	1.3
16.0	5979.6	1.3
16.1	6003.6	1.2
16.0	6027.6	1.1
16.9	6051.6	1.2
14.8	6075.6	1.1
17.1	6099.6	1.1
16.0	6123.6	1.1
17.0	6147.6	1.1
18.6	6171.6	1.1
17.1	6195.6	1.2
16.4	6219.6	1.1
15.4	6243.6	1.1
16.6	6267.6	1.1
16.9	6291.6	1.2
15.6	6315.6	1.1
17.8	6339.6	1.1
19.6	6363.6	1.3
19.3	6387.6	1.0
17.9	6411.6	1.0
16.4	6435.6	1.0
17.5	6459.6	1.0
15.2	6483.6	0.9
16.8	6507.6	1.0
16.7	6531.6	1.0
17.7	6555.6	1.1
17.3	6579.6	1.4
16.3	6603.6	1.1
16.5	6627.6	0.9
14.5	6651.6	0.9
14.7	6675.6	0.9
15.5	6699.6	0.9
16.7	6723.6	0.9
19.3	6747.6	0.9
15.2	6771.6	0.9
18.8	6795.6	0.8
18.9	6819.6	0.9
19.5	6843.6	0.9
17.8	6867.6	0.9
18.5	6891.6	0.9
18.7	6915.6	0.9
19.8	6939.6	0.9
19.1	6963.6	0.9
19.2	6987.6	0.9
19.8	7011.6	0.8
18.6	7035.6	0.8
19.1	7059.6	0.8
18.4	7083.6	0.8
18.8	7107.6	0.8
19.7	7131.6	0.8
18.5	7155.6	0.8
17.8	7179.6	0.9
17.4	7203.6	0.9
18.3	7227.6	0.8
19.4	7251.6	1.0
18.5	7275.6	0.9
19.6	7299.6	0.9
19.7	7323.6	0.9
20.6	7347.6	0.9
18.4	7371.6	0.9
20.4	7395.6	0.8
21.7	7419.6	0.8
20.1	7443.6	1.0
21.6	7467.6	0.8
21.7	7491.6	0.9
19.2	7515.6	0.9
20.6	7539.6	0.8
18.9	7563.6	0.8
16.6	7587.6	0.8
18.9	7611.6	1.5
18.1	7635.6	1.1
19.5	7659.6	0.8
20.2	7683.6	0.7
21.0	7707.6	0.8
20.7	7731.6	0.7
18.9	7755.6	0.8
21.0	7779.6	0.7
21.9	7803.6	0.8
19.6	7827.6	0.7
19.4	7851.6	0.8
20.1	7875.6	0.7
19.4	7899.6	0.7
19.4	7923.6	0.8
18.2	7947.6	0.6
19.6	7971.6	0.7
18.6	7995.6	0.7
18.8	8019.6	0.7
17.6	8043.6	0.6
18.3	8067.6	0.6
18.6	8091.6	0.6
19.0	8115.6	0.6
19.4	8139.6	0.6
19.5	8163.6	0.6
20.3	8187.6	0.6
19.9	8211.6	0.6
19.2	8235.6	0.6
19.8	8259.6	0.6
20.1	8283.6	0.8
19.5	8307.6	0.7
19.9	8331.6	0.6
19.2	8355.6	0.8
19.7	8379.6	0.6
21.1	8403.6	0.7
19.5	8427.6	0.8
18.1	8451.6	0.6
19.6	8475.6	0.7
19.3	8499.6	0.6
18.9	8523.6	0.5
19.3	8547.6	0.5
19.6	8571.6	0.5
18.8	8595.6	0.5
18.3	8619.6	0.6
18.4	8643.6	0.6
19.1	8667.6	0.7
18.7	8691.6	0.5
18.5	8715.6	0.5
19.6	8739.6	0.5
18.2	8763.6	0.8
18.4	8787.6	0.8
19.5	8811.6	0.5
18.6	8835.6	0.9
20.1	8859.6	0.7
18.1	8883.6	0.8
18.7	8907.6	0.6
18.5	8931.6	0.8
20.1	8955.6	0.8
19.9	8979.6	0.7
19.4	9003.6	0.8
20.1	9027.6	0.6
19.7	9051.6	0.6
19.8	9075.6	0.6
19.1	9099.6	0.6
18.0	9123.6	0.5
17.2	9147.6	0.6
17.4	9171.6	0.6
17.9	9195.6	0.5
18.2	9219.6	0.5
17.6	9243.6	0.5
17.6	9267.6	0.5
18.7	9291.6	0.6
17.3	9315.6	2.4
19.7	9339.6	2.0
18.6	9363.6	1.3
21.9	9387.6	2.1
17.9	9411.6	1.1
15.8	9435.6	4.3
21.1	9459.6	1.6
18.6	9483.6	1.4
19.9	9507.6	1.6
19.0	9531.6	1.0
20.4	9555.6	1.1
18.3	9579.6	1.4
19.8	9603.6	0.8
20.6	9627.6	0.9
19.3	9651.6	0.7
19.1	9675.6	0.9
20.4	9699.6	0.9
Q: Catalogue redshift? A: 0.29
